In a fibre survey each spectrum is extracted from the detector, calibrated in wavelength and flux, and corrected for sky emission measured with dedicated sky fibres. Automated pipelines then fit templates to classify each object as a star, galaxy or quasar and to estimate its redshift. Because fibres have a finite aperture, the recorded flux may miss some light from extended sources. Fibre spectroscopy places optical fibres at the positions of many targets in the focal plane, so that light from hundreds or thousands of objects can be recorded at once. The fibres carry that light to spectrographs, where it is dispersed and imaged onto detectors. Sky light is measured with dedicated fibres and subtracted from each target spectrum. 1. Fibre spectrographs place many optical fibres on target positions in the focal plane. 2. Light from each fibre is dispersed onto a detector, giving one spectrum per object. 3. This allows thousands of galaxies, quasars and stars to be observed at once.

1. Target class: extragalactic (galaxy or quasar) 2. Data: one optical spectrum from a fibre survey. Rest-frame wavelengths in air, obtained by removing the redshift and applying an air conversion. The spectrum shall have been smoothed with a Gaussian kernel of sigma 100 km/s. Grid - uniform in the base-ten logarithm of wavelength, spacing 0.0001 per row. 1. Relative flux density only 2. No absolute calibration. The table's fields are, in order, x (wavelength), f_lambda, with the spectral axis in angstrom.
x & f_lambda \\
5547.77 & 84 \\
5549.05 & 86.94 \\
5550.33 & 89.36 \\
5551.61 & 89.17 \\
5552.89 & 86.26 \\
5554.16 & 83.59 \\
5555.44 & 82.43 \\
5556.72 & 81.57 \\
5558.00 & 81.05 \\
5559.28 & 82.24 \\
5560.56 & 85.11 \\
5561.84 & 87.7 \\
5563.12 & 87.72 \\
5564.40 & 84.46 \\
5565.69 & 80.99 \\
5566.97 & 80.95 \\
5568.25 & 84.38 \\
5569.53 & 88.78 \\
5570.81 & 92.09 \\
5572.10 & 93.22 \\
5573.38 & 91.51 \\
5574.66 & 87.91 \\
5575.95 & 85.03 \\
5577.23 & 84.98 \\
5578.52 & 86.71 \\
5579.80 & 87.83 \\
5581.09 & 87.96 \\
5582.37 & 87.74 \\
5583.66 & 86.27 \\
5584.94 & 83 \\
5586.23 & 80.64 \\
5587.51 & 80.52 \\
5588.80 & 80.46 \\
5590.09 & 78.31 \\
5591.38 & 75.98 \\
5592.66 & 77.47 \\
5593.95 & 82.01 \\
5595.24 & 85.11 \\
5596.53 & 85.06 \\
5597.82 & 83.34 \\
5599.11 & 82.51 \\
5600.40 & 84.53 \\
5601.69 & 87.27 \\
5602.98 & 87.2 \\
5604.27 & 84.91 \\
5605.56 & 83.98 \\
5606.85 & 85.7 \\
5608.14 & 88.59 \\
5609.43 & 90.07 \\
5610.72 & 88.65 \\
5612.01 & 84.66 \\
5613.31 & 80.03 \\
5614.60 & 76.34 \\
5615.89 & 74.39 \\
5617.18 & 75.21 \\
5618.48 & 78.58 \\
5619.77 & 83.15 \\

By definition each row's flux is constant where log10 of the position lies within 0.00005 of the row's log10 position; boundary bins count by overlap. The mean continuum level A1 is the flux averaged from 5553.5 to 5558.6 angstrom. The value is 82.3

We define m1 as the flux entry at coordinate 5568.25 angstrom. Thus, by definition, 84.38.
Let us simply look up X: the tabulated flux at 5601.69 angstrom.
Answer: 87.27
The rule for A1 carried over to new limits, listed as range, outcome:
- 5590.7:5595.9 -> 80.1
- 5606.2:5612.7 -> 87.5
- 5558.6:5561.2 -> 83.6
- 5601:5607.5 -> 85.8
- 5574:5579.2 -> 86.2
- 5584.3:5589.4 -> 81.2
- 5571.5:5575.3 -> 91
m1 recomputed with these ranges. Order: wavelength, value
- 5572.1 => 93.22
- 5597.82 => 83.34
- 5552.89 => 86.26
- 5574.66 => 87.91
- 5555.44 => 82.43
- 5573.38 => 91.51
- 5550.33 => 89.36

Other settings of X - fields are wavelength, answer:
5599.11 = 82.51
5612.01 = 84.66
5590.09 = 78.31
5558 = 81.05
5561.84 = 87.7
